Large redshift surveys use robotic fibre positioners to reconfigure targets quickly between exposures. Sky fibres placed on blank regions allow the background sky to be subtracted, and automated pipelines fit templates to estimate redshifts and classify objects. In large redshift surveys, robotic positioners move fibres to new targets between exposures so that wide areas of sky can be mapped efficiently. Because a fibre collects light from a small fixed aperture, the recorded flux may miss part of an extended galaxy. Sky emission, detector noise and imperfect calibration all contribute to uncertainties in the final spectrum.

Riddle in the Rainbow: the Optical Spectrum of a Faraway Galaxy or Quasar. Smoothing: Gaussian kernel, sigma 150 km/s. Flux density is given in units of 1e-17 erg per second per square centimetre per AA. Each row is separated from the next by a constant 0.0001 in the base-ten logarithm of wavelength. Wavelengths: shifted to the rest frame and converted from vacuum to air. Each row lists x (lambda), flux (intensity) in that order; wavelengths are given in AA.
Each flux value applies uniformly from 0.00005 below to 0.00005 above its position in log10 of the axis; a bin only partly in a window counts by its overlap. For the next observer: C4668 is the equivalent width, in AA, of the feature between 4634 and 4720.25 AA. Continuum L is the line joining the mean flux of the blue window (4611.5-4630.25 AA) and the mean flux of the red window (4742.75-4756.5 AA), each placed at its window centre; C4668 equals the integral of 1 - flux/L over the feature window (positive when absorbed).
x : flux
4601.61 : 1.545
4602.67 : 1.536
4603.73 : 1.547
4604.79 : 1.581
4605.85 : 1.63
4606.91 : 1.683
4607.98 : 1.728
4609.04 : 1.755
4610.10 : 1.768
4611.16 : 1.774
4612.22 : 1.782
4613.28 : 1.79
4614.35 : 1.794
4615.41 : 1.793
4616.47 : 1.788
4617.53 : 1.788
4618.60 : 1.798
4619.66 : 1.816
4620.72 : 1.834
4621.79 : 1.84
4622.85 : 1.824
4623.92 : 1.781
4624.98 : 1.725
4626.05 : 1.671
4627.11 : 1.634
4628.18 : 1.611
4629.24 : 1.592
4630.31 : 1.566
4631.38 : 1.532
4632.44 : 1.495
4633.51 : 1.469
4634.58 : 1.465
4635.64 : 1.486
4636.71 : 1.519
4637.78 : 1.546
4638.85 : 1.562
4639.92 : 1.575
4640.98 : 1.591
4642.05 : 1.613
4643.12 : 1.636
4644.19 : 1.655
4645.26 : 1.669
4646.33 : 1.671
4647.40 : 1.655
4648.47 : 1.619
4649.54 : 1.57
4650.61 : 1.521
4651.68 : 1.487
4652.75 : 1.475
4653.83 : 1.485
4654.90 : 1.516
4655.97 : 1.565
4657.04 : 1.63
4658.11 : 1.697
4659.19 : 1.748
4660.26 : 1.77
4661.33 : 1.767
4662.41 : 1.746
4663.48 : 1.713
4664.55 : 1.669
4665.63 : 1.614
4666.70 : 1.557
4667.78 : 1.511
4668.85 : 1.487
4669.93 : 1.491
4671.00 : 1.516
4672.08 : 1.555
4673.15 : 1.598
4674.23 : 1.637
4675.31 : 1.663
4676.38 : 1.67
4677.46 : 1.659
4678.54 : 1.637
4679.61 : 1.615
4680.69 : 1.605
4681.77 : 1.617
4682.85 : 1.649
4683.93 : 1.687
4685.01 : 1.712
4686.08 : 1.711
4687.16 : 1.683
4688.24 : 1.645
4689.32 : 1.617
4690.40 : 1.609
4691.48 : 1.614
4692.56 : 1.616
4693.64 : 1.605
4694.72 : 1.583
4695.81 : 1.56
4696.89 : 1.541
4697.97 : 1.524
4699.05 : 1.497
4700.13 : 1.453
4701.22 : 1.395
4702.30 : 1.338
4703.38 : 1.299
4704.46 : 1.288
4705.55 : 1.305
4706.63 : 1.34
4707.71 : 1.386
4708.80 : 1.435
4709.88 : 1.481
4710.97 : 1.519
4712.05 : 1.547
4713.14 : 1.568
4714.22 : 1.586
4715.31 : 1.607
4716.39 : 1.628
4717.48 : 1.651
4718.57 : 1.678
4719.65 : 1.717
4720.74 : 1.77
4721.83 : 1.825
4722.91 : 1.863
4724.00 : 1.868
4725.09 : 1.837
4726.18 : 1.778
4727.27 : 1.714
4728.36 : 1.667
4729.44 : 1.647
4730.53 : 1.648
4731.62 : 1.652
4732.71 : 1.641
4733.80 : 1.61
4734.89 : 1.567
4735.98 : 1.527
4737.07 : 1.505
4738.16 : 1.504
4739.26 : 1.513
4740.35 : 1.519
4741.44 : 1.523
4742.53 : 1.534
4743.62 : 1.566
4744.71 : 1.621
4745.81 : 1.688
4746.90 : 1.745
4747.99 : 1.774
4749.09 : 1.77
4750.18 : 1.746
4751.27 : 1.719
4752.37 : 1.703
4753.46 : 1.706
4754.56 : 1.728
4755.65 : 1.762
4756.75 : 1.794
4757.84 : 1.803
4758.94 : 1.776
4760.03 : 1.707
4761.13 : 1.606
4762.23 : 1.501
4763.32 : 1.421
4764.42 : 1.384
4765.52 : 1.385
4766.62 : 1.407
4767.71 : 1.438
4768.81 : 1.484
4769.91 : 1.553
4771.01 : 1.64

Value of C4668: 7.8 AA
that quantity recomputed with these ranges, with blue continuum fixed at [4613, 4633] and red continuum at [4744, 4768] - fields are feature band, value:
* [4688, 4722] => 2.8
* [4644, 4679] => 1.8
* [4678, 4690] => 0.2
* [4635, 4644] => 0.7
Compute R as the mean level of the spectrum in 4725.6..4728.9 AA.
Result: 1.72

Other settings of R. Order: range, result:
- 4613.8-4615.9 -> 1.79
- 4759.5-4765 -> 1.52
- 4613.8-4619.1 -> 1.79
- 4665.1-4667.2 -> 1.59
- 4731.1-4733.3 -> 1.65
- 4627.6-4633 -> 1.56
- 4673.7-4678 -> 1.66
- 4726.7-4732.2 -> 1.67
